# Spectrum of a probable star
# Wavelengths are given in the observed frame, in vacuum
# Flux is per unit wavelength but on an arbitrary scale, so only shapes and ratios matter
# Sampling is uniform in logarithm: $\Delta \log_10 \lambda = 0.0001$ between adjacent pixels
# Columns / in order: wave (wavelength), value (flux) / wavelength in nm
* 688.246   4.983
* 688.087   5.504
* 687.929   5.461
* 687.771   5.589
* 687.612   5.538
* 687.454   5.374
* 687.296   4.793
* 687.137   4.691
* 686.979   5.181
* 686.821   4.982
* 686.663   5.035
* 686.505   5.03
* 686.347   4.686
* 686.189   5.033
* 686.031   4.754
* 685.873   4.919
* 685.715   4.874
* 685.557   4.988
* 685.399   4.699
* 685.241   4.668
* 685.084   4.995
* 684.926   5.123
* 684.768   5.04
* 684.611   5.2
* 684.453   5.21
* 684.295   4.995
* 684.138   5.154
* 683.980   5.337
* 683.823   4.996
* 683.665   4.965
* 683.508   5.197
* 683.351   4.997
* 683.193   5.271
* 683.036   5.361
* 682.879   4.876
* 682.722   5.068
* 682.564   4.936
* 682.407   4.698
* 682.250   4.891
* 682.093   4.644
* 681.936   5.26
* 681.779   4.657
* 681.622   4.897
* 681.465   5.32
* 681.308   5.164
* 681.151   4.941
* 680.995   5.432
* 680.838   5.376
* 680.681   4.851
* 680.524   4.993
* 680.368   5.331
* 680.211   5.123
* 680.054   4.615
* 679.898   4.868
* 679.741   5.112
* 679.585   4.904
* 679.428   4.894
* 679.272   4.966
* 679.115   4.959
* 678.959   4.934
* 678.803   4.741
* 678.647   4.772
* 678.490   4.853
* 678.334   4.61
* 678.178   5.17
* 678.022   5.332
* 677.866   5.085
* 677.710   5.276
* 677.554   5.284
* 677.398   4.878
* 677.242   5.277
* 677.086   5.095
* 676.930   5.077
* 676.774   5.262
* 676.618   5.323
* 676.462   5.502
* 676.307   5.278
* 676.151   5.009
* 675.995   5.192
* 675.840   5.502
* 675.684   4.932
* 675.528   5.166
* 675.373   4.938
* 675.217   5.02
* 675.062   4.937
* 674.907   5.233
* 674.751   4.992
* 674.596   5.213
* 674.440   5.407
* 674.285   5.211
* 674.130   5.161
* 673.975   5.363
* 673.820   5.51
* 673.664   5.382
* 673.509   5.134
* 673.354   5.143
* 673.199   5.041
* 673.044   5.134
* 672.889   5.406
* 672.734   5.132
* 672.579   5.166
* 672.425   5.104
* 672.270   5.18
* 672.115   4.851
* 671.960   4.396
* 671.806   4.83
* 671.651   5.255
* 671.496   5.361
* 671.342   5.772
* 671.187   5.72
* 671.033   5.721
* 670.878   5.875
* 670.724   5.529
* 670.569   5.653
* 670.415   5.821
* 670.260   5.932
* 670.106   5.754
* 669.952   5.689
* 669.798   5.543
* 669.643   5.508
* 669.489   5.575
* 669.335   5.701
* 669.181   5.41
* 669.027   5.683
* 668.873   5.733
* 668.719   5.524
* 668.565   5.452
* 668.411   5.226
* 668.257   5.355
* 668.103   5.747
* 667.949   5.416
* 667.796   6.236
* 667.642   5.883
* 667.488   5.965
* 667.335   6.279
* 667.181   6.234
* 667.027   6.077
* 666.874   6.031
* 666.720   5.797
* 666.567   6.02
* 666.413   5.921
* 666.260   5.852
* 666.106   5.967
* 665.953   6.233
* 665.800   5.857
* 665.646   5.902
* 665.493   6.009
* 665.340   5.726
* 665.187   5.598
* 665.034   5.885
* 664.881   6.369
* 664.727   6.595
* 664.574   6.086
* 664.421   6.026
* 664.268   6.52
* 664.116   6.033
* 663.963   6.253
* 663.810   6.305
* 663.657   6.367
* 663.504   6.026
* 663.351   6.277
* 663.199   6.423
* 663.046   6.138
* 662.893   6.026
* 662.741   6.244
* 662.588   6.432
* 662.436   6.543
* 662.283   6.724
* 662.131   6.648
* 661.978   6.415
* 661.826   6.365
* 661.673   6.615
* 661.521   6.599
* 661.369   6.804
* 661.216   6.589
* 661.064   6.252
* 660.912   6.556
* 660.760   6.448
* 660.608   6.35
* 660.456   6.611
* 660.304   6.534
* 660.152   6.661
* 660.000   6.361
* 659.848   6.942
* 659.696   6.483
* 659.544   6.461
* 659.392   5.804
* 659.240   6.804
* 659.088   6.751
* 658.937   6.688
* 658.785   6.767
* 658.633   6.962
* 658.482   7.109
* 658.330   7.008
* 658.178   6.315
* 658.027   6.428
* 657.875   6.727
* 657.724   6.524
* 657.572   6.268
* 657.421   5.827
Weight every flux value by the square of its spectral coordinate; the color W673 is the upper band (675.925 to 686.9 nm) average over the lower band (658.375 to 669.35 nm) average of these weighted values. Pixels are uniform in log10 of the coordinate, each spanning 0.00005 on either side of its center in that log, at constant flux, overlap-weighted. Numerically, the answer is 0.85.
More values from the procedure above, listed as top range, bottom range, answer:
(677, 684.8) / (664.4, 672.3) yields 0.91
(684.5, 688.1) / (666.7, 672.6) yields 0.95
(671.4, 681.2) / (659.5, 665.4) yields 0.84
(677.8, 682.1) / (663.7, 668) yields 0.86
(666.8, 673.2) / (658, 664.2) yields 0.88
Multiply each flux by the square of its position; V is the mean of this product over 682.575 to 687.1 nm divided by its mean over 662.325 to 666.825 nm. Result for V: 0.87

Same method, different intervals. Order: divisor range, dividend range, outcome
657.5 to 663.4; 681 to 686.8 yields 0.82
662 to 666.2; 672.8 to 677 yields 0.87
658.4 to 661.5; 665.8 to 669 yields 0.91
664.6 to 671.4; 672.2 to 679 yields 0.91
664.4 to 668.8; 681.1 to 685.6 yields 0.89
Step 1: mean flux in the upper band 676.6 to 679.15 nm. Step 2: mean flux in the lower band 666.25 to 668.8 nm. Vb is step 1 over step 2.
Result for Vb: 0.87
